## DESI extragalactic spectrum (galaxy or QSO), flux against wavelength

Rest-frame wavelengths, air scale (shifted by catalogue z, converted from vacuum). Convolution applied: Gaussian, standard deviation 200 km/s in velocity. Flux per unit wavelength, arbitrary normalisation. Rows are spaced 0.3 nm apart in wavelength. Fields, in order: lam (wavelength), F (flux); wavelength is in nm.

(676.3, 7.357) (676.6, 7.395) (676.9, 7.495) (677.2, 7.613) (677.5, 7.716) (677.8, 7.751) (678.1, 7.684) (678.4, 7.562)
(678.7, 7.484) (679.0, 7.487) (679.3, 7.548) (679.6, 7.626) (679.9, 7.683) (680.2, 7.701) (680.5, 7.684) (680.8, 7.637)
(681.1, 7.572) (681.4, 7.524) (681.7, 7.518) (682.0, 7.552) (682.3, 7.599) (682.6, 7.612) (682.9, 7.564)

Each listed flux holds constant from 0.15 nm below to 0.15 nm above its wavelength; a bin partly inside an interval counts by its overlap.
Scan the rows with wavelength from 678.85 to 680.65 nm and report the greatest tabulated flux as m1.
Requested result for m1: 7.701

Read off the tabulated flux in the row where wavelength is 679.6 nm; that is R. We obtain 7.626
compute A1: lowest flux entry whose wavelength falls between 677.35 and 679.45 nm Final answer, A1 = 7.484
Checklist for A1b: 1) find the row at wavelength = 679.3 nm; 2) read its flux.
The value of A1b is 7.548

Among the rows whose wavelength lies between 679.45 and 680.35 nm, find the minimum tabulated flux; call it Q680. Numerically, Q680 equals 7.626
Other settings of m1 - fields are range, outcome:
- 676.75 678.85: 7.751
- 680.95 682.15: 7.572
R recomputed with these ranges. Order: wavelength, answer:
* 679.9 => 7.683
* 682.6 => 7.612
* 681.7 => 7.518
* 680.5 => 7.684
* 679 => 7.487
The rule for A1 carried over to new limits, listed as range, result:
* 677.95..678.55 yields 7.562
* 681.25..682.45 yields 7.518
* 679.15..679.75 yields 7.548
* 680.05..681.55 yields 7.524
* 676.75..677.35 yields 7.495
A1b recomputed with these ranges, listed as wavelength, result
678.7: 7.484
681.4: 7.524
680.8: 7.637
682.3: 7.599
